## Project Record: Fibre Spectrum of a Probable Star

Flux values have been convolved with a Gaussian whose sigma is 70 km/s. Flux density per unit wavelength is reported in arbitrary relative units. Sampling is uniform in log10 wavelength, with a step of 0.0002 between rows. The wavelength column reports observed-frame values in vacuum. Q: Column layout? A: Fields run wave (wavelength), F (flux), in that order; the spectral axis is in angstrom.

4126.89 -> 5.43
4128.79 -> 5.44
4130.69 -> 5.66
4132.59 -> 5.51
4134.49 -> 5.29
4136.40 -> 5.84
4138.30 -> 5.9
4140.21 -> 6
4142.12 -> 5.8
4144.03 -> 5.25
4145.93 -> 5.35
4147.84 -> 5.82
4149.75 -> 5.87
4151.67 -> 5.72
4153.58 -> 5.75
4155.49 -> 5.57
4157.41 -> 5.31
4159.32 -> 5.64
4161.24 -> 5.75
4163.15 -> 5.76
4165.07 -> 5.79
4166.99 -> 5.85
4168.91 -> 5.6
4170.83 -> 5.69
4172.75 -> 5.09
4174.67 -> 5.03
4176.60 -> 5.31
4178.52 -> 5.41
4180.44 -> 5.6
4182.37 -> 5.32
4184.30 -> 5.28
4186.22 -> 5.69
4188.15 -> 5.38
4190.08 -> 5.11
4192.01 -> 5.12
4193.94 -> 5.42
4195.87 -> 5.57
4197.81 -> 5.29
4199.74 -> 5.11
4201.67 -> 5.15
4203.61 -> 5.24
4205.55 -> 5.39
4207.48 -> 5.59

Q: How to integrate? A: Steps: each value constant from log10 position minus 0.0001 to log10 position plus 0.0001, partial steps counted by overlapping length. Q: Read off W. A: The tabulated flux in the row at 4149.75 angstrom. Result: 5.87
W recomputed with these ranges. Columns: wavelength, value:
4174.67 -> 5.03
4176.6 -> 5.31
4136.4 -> 5.84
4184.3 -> 5.28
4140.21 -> 6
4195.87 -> 5.57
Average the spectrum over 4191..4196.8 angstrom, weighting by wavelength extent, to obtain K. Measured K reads 5.37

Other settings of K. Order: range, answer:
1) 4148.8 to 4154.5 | 5.77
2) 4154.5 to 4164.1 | 5.61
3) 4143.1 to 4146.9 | 5.31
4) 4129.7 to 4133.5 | 5.59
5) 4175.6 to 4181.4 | 5.44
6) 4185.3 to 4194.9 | 5.34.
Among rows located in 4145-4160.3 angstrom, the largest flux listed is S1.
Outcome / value 5.87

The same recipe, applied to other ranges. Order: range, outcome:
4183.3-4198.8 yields 5.69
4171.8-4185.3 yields 5.6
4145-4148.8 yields 5.82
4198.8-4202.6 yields 5.15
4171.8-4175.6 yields 5.09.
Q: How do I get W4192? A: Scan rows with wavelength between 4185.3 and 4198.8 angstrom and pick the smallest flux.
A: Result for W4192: 5.11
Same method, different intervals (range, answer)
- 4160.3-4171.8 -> 5.6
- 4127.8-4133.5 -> 5.44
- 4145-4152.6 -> 5.35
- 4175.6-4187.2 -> 5.28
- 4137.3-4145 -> 5.25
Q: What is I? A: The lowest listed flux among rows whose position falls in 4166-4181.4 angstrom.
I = 5.03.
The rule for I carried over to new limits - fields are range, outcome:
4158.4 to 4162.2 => 5.64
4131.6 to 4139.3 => 5.29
